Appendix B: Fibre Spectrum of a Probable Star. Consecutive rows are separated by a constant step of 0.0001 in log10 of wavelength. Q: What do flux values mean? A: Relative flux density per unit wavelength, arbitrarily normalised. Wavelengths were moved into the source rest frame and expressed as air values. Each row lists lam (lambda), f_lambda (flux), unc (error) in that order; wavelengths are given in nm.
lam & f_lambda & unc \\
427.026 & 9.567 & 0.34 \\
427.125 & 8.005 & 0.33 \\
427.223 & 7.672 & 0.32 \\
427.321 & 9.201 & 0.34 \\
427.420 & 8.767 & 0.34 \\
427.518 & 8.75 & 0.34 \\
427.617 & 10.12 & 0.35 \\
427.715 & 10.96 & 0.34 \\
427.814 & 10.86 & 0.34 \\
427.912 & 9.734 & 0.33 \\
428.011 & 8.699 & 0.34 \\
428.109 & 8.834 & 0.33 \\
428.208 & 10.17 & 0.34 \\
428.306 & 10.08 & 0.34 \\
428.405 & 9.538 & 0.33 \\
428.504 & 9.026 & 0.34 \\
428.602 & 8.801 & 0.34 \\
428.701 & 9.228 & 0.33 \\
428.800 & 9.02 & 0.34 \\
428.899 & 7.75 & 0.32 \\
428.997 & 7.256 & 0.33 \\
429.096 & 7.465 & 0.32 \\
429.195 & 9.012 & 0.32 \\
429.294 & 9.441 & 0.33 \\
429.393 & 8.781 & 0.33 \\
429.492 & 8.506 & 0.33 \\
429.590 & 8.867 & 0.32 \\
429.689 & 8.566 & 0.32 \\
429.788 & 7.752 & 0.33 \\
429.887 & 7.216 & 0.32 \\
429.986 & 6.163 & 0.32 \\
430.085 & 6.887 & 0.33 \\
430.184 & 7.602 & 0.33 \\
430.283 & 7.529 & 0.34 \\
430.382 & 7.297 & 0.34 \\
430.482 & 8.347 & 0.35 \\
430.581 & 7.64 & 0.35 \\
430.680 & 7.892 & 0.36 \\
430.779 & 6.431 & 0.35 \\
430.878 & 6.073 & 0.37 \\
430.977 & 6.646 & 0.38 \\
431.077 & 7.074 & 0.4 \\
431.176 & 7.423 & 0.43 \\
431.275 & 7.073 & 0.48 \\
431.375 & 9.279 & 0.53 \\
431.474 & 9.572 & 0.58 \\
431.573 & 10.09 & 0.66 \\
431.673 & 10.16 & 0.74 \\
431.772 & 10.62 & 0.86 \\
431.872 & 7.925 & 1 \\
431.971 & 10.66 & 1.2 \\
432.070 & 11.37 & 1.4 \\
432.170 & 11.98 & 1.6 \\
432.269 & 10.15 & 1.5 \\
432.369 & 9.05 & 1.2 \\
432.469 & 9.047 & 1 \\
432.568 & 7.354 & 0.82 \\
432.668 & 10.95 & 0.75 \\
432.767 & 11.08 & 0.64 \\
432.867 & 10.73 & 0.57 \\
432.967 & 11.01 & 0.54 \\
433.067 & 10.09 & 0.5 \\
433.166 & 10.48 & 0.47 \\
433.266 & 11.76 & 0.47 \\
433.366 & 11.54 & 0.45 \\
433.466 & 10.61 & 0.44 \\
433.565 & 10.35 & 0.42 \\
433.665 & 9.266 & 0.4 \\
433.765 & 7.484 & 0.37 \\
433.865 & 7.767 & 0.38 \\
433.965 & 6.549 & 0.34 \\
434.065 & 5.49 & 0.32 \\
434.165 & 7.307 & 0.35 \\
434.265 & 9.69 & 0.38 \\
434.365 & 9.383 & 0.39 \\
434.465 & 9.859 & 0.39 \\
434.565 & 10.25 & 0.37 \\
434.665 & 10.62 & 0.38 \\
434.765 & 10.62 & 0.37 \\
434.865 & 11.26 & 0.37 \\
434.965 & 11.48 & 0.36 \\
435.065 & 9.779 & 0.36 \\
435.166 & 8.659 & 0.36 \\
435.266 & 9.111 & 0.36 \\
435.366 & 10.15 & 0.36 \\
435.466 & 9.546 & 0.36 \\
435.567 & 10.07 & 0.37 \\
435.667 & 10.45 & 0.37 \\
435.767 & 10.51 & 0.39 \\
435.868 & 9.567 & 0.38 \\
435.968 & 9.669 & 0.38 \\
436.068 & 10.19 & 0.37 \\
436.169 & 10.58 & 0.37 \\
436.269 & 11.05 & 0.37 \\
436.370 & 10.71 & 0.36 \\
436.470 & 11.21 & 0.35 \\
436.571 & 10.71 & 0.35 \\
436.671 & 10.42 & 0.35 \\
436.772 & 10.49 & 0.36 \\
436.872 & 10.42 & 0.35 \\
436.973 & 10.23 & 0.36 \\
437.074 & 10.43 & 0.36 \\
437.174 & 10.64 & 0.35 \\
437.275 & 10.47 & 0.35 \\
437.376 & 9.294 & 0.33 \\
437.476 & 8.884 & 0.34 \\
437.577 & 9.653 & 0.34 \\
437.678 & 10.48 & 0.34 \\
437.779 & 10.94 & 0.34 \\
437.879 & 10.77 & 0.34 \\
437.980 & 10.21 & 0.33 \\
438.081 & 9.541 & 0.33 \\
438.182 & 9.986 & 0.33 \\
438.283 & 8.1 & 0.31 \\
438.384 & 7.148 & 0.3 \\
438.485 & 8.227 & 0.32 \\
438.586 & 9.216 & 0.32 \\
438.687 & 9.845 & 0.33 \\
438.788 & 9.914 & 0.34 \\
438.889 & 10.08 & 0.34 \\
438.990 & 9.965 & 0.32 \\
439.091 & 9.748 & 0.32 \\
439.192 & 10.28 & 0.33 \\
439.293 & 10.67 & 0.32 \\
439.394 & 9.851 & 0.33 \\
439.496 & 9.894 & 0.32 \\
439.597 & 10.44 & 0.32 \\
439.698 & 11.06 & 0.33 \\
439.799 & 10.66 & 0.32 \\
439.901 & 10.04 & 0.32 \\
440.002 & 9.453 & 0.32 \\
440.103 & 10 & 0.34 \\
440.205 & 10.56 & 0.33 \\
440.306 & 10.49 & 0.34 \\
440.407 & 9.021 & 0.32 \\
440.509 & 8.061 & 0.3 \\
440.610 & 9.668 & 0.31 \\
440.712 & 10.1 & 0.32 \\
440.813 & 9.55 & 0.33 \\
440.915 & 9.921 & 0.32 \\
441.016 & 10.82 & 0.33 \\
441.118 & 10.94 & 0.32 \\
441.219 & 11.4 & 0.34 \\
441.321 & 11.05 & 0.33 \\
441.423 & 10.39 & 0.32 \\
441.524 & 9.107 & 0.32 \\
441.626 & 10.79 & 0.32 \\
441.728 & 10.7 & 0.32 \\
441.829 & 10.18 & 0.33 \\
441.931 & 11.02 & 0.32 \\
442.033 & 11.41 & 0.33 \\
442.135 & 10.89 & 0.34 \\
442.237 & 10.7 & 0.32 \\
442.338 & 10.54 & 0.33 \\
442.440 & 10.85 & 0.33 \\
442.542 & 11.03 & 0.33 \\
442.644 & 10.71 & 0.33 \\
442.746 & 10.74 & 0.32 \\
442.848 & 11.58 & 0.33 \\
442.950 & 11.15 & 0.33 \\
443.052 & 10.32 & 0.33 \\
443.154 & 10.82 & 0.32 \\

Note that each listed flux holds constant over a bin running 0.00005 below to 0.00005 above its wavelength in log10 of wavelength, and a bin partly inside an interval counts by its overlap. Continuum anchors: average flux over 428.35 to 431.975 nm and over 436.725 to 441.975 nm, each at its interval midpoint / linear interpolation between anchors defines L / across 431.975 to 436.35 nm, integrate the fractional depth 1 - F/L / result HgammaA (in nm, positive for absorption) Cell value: -0.43 nm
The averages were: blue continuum 8.2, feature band 9.87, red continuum 10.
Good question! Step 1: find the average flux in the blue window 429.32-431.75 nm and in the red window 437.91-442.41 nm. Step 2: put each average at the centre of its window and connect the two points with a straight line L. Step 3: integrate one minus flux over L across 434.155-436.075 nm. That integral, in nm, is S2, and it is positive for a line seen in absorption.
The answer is -0.22 nm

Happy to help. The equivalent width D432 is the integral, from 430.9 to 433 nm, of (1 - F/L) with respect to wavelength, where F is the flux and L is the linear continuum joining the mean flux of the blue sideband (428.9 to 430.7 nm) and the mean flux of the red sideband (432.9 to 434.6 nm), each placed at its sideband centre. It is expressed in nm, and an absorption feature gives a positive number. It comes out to -0.175 nm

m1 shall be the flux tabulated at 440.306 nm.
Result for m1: 10.49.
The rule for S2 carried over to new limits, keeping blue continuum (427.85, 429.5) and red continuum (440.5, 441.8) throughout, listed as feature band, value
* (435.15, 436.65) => -0.07 nm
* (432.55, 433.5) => -0.13 nm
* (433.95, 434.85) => 0.05 nm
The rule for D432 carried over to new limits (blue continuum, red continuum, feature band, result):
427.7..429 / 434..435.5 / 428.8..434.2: 0.400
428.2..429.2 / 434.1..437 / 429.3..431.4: 0.348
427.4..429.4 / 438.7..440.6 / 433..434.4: 0.060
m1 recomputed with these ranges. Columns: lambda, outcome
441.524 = 9.107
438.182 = 9.986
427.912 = 9.734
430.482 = 8.347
